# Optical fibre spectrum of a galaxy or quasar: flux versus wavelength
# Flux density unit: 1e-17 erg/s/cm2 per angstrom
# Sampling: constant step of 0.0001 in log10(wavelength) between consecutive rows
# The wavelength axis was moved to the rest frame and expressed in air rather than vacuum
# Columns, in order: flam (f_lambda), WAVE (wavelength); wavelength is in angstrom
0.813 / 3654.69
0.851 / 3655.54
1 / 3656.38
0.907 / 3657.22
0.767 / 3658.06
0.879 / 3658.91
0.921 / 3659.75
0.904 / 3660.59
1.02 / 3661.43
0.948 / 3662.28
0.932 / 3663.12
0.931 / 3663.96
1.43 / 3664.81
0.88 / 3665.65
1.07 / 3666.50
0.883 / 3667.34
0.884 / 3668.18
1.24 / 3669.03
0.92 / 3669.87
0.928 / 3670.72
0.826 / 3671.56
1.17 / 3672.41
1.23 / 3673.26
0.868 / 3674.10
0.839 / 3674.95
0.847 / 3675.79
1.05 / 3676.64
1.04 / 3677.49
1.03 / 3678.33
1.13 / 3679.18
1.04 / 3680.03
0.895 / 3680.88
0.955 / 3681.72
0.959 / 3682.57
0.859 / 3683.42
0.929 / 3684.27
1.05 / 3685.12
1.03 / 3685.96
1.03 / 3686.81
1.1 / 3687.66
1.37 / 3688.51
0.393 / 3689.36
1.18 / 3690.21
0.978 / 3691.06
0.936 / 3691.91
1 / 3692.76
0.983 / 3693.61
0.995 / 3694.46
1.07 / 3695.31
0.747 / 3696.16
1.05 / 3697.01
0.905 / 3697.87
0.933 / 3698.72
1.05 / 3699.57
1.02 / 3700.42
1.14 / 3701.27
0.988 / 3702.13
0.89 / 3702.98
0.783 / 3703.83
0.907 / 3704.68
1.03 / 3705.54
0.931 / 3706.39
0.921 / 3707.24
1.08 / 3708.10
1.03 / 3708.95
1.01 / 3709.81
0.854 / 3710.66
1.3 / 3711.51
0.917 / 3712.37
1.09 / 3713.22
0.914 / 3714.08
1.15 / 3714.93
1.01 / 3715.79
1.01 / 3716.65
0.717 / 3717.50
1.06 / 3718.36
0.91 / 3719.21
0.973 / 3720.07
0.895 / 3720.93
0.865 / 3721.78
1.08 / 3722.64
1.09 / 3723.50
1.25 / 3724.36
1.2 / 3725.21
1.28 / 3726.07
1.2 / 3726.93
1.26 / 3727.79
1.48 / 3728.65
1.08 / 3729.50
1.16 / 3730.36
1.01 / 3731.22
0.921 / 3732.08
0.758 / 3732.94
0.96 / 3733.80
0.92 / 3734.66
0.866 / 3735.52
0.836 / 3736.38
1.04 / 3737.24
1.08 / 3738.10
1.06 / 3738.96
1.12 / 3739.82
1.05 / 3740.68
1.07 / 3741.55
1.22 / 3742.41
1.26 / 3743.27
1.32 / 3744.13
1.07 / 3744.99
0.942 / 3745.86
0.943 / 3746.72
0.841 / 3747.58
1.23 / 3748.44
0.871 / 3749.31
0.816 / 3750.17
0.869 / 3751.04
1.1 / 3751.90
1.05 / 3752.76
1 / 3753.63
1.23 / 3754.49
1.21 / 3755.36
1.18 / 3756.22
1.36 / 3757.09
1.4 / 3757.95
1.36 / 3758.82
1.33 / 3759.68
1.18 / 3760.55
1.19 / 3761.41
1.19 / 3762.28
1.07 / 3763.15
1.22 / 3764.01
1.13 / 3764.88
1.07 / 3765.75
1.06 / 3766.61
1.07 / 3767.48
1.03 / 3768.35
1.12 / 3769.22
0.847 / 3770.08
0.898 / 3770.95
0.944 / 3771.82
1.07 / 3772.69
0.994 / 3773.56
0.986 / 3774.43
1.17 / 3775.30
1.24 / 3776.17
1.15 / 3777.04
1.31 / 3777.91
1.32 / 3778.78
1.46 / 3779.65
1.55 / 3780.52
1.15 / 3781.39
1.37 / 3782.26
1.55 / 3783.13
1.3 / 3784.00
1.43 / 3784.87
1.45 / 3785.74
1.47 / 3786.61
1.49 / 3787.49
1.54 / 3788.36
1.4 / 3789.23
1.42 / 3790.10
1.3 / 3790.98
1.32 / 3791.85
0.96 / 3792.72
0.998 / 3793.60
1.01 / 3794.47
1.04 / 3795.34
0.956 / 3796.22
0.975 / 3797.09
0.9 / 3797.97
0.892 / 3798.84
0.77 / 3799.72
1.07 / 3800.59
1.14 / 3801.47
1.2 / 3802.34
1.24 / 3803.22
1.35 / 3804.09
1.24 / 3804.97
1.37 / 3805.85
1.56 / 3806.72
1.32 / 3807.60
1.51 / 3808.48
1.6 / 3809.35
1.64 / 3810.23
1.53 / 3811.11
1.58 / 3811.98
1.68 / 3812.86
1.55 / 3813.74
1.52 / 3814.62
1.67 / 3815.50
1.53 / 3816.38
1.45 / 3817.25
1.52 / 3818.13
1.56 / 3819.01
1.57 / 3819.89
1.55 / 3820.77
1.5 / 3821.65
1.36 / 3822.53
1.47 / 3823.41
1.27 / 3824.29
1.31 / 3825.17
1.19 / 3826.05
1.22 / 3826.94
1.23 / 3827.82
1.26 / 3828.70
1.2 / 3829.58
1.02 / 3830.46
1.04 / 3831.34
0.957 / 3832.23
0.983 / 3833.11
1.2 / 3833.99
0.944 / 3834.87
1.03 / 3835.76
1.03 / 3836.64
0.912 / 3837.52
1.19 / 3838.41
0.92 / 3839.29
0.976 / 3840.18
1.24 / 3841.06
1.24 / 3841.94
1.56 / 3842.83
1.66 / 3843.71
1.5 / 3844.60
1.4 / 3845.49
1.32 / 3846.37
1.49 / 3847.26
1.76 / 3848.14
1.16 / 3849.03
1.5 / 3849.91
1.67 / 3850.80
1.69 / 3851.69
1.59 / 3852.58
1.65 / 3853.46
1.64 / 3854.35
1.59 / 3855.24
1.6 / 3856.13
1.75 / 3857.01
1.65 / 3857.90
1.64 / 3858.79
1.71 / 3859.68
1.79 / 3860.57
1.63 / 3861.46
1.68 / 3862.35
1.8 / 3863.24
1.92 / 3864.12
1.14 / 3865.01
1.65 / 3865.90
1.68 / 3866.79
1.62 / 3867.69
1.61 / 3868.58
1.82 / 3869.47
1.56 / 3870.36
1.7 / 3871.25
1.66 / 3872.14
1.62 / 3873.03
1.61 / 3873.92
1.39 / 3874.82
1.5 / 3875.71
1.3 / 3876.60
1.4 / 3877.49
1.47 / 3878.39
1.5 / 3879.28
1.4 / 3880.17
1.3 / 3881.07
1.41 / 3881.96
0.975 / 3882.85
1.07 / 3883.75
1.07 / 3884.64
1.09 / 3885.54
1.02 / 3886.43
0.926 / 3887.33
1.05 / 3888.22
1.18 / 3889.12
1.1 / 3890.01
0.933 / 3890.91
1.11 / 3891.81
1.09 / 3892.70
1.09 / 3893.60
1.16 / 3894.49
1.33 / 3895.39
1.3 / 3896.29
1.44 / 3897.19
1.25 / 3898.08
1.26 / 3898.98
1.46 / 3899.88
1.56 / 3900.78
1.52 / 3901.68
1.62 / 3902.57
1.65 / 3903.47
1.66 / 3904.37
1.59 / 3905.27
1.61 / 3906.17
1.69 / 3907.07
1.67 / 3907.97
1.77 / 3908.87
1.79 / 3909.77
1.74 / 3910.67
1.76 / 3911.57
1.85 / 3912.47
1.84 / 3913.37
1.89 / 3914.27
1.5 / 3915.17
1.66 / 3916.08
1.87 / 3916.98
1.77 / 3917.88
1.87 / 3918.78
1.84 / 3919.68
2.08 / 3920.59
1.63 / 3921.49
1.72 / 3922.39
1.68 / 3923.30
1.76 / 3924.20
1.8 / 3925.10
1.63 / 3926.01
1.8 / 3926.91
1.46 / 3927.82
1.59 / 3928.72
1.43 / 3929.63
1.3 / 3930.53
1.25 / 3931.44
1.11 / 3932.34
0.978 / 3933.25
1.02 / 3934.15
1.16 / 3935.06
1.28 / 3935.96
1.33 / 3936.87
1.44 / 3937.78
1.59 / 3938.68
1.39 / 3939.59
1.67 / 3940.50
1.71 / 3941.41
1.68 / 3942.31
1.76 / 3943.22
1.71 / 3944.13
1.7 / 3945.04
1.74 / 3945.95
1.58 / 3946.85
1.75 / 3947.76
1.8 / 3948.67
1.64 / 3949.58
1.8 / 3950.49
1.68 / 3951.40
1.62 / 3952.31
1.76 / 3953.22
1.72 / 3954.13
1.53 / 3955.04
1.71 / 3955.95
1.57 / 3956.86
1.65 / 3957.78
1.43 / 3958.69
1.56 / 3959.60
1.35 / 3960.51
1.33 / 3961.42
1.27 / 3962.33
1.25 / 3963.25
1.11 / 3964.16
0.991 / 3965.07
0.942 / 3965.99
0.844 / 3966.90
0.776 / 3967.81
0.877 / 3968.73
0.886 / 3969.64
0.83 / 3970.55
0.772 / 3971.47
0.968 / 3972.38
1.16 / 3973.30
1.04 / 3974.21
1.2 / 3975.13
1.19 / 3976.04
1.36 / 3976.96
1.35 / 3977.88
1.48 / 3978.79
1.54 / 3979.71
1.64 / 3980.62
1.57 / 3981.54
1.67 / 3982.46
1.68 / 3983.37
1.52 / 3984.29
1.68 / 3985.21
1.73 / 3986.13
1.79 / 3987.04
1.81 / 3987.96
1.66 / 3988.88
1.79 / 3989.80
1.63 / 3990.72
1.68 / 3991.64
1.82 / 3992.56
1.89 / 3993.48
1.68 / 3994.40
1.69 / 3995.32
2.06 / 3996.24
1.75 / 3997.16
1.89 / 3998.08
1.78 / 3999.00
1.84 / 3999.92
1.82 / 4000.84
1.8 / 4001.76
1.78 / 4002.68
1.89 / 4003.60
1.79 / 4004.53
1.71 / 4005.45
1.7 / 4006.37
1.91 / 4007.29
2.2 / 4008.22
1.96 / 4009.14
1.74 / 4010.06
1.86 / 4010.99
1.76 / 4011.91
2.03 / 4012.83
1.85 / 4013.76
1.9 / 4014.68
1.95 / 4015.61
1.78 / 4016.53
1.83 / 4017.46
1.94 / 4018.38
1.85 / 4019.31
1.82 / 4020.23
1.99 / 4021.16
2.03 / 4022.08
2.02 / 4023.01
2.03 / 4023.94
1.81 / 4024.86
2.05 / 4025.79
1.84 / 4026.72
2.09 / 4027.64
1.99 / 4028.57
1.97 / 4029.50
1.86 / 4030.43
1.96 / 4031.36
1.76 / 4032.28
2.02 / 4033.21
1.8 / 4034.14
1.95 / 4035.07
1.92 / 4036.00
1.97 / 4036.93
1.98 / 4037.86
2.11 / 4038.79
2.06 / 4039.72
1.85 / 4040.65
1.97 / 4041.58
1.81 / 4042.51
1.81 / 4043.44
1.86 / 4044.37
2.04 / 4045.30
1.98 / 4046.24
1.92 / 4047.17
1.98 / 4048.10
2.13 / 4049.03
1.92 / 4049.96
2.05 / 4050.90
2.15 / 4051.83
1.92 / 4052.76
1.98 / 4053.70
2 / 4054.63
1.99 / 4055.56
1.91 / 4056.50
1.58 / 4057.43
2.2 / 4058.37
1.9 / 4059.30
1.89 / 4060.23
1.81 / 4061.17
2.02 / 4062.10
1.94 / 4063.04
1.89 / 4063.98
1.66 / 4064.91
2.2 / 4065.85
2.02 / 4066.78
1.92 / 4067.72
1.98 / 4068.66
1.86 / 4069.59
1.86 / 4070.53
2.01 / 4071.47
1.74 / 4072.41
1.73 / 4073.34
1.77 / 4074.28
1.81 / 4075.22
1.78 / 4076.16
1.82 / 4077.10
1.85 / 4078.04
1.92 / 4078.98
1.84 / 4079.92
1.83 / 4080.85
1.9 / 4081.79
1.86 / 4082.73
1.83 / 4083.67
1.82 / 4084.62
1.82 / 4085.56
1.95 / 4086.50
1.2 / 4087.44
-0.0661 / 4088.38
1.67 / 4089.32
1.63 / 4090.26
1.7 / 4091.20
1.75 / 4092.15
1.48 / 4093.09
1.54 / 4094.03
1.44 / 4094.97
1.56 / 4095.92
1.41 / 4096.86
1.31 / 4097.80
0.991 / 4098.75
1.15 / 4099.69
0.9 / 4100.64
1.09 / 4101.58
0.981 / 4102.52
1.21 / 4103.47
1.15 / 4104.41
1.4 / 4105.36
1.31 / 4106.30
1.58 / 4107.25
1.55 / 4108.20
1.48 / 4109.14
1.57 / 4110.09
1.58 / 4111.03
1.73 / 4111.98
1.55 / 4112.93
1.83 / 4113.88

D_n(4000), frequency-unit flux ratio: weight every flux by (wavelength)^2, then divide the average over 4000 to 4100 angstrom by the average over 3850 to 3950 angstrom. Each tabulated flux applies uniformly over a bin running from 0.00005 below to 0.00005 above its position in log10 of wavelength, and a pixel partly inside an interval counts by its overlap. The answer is 1.30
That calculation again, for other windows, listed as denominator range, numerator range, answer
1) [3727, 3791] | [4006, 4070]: 1.93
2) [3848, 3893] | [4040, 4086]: 1.44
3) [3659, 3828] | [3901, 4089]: 1.72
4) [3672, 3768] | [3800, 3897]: 1.42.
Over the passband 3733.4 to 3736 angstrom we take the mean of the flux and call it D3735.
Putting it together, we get 0.913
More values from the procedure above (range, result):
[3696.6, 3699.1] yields 0.96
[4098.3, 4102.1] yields 1.03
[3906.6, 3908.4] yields 1.68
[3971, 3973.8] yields 0.967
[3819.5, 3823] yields 1.49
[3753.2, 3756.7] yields 1.16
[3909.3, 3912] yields 1.76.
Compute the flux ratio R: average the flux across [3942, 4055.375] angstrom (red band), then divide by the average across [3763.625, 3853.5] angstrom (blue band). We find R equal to 1.33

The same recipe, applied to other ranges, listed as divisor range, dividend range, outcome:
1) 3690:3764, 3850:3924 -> 1.45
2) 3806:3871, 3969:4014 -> 1.12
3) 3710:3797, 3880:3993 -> 1.30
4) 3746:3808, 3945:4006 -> 1.30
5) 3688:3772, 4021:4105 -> 1.70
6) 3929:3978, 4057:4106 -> 1.21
